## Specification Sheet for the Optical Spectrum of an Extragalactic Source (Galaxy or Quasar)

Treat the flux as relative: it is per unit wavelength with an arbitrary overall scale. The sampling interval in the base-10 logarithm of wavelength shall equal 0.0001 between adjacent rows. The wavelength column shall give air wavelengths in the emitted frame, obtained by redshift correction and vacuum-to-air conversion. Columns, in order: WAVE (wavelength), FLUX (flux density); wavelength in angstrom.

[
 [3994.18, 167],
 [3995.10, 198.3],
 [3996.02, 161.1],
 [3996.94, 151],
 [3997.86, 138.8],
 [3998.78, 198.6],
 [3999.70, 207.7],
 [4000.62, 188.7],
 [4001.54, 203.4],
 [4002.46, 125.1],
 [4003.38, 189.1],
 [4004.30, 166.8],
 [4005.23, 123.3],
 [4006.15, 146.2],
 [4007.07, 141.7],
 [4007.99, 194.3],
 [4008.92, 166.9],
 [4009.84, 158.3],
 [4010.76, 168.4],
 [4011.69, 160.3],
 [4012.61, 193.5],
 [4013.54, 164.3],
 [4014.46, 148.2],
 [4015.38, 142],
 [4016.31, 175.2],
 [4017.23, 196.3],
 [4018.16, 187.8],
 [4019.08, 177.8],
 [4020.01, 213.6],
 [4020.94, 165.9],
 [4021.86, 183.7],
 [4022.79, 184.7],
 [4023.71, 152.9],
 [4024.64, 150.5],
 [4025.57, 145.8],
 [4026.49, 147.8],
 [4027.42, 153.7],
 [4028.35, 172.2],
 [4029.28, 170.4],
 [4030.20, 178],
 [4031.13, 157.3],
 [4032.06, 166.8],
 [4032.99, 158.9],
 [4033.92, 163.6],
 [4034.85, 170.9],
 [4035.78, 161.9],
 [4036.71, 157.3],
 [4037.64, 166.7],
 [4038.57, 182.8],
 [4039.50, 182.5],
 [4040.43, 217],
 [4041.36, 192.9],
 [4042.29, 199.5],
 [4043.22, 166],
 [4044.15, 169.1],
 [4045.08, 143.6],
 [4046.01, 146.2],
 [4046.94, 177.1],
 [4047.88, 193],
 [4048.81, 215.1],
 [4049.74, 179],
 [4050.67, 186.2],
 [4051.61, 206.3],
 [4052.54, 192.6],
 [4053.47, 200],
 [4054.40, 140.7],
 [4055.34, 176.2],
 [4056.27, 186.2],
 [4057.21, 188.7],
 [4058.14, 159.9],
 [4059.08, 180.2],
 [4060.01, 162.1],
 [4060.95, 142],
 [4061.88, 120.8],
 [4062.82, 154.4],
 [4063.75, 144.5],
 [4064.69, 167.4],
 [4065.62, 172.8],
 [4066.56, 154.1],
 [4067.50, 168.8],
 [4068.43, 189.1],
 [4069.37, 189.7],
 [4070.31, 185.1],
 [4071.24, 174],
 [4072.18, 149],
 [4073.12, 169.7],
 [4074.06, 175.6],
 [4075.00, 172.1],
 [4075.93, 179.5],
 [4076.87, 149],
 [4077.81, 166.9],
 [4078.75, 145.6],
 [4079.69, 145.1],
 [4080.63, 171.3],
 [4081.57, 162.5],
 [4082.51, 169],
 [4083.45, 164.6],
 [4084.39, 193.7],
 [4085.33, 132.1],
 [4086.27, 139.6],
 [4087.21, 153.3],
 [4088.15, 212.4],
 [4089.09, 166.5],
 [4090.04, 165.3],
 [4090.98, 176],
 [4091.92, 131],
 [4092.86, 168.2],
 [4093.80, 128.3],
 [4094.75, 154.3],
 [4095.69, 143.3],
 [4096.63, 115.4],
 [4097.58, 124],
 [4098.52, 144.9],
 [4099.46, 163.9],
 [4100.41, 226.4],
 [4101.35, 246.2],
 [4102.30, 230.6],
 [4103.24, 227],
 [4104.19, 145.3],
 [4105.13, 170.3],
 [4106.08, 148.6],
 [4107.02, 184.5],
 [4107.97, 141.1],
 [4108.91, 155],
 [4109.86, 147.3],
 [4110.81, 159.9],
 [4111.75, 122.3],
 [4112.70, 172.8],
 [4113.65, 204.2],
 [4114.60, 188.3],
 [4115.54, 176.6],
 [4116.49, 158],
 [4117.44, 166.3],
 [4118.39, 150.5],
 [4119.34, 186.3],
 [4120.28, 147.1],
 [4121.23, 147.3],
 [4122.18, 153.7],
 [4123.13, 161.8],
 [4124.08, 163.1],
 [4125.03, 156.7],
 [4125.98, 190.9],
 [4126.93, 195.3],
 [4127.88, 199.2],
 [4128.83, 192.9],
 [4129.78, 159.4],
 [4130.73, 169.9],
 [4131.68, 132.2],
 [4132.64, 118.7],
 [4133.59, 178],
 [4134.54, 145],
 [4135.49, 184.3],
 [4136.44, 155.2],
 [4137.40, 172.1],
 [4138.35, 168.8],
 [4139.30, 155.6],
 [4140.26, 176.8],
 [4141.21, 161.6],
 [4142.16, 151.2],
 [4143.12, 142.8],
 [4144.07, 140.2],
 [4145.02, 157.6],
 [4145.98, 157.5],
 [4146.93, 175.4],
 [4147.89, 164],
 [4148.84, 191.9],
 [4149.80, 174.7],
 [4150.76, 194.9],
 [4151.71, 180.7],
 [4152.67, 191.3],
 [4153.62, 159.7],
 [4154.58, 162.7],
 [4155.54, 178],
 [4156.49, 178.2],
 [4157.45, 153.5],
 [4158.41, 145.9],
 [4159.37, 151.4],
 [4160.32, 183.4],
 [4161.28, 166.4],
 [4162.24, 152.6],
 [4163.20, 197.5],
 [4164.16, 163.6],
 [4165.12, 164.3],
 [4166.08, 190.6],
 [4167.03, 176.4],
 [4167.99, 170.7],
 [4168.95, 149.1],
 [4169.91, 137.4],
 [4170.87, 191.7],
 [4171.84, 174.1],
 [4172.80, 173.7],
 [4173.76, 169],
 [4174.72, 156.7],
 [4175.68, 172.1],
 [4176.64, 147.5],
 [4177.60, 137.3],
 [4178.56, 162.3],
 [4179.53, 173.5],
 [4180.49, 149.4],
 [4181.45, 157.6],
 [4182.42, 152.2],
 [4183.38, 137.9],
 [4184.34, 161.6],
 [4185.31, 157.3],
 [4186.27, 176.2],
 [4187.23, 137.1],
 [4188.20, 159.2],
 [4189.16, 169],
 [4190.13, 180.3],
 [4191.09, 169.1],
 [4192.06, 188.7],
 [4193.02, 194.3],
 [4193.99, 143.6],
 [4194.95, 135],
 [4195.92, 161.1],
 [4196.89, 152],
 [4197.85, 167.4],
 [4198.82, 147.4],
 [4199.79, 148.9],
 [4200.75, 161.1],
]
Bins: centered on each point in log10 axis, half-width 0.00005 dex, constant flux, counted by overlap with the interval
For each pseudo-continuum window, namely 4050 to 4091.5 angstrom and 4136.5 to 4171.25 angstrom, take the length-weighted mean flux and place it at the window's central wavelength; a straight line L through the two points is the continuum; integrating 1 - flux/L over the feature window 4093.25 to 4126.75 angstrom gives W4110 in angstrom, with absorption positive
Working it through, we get 0.3 angstrom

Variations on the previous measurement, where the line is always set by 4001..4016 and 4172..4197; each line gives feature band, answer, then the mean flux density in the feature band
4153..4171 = -0.6 angstrom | 167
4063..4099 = 0.2 angstrom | 161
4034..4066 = -2.3 angstrom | 173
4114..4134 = -0.6 angstrom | 166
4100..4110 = -1.4 angstrom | 185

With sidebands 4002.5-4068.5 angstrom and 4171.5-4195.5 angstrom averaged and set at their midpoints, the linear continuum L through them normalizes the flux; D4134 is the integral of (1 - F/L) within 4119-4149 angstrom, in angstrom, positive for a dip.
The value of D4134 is 0.1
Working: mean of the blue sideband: 170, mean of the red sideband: 161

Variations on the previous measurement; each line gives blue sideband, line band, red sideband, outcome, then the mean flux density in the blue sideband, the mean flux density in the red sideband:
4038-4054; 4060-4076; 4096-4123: 1.3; 185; 168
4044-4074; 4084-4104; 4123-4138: 0.1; 171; 167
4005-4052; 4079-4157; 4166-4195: 0.2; 171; 163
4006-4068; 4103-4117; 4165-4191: 0.0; 170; 162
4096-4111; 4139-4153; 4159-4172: 0.2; 171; 169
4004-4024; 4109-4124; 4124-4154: 0.5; 169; 168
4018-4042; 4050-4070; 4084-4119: -0.2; 172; 166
